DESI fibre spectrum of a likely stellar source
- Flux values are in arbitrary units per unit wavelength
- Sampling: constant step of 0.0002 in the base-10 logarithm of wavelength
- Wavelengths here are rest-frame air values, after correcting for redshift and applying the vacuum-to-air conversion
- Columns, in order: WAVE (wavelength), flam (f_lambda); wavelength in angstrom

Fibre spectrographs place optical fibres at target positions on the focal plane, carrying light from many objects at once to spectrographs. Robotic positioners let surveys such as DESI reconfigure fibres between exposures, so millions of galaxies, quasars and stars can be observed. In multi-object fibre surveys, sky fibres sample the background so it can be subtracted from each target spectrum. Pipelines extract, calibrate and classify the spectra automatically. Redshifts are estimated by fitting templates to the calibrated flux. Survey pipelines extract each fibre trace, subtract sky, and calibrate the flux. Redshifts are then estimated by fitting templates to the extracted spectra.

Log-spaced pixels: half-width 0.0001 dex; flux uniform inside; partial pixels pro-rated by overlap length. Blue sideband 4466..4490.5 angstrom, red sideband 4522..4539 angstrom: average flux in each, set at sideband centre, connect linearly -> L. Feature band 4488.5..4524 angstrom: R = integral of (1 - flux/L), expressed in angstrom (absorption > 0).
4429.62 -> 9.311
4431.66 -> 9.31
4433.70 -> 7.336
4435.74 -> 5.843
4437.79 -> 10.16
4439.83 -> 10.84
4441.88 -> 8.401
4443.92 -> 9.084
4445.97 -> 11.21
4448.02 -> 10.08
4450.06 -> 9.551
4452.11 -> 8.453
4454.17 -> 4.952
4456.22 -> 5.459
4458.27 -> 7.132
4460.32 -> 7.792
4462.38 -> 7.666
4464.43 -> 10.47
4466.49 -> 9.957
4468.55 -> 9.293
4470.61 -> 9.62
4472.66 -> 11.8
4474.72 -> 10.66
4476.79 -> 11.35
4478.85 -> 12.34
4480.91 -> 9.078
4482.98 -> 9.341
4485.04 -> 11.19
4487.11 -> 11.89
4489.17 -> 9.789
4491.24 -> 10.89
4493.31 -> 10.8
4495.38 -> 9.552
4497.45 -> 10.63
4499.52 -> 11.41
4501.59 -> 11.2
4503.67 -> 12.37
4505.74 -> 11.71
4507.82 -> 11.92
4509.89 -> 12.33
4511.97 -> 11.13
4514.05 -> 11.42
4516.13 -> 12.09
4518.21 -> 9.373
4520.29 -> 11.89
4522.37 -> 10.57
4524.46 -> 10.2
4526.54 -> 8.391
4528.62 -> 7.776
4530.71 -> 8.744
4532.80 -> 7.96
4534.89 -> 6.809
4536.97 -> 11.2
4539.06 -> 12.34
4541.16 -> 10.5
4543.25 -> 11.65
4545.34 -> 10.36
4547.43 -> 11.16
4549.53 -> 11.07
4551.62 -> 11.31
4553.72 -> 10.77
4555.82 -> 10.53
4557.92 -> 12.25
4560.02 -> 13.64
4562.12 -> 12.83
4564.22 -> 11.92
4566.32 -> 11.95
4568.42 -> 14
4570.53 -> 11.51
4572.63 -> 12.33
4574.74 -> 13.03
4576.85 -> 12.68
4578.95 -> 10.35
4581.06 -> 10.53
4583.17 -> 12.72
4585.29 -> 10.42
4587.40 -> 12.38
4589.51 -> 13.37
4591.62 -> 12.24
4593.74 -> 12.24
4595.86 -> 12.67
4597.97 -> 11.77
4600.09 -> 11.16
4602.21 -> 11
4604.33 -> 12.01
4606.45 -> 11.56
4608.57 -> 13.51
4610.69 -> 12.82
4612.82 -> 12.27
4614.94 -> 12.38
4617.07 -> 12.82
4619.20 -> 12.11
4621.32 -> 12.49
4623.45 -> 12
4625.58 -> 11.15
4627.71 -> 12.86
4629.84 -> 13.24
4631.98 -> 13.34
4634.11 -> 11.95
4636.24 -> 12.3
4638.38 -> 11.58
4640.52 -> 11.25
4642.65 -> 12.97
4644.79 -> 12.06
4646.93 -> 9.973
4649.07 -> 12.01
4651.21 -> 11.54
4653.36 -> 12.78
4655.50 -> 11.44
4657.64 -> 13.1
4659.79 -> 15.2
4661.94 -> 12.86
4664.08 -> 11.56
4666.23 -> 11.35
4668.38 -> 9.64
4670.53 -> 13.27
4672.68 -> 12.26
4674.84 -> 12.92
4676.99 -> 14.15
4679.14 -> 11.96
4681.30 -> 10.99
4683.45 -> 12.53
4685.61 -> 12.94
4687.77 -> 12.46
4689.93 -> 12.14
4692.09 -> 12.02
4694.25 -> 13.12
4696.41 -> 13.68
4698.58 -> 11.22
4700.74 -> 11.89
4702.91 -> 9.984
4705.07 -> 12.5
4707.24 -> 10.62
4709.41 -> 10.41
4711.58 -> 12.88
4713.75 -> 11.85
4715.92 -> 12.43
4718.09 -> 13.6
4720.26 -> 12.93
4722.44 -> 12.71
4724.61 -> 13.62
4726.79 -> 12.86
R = -4.99 angstrom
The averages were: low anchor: 10.5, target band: 11.1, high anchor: 9.09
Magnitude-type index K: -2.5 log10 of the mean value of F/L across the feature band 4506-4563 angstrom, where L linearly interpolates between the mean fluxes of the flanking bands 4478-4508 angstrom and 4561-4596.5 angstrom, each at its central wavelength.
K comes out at 0.07 mag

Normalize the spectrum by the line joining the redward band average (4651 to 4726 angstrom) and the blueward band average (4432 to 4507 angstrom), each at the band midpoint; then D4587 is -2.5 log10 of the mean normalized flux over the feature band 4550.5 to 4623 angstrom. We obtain -0.094 mag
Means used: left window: 9.71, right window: 12.3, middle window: 12.1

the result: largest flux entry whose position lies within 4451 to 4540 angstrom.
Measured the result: 12.37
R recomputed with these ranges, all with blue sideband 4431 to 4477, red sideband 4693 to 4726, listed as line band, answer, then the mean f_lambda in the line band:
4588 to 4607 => -2.2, 12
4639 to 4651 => -0.3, 11.6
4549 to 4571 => -3.6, 12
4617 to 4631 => -1.5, 12.4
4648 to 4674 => -1.5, 12.3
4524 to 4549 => 0.6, 9.78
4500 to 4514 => -3.1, 11.7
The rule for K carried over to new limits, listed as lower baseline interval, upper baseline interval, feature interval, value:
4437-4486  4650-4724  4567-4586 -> -0.11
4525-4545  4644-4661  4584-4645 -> -0.08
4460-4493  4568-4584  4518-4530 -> 0.15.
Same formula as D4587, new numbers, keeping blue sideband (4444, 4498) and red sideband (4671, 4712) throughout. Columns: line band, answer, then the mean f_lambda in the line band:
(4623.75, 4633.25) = -0.10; 12.6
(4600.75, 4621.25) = -0.10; 12.3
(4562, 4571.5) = -0.16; 12.4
